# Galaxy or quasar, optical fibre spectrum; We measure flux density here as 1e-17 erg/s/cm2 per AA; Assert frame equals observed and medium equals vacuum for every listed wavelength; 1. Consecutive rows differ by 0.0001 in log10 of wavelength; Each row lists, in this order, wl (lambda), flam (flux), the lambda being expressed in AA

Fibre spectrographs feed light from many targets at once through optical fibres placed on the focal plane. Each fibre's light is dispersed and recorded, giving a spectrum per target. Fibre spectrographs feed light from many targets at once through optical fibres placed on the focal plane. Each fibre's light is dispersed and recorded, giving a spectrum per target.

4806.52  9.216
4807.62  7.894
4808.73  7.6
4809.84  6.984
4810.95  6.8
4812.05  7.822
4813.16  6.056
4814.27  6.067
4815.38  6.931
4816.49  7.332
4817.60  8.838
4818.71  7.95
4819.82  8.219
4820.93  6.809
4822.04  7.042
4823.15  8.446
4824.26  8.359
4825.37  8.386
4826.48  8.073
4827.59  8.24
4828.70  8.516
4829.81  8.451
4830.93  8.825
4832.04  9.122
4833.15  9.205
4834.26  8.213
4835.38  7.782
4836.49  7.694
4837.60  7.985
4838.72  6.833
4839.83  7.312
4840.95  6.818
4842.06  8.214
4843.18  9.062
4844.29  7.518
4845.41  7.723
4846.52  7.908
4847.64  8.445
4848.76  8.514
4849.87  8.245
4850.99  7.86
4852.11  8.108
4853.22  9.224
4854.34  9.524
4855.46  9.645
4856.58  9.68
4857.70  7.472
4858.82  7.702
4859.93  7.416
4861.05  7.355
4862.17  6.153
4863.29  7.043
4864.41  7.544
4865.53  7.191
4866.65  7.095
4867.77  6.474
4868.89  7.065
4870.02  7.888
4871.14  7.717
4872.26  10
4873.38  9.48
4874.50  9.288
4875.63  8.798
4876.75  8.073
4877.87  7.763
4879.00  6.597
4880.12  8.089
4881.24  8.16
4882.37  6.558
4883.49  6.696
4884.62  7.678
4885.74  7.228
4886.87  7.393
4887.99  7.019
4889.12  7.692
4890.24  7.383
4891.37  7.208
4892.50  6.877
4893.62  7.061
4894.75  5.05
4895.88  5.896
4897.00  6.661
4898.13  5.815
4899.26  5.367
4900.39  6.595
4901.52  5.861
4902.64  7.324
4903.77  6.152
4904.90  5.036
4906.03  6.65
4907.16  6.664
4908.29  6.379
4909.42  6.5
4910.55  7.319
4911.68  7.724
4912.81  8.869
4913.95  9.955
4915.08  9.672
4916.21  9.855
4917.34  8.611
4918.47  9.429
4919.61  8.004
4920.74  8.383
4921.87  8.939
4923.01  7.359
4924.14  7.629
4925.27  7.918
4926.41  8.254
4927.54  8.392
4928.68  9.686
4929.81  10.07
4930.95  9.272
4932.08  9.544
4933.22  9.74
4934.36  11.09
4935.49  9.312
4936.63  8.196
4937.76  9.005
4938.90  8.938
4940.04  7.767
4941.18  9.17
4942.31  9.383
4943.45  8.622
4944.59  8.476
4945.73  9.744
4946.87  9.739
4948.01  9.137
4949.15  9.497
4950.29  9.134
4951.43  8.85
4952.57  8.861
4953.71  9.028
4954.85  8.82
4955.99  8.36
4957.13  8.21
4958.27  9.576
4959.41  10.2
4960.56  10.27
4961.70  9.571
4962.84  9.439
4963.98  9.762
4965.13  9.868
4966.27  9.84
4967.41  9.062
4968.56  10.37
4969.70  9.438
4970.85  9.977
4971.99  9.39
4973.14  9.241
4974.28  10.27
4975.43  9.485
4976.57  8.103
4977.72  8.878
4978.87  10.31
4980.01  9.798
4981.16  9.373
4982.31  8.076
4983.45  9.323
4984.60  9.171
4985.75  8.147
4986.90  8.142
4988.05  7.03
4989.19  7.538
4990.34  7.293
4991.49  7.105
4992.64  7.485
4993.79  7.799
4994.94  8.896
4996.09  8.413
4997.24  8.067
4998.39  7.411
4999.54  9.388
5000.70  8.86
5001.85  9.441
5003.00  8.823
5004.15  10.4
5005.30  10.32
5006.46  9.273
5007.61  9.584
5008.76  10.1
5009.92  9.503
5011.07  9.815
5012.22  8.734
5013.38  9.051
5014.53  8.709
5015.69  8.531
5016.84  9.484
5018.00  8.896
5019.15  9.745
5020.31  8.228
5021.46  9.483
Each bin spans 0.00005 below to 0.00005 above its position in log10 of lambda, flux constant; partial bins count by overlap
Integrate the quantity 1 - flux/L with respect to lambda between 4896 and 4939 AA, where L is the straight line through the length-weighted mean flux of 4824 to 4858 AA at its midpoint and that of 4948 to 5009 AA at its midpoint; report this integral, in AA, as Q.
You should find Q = 3.4 AA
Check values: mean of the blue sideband 8.29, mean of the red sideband 9.03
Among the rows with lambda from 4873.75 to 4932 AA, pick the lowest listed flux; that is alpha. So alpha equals 5.036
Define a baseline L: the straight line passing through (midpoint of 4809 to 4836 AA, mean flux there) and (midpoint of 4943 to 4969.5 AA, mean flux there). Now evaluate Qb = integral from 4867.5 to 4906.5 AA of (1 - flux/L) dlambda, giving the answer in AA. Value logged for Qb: 6.3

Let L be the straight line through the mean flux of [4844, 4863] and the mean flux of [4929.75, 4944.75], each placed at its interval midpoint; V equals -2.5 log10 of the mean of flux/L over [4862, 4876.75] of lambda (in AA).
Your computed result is 0.06 mag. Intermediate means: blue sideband 8.14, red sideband 9.17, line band 7.88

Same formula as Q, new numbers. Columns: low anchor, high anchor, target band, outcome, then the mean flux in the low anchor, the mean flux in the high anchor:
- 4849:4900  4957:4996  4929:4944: -1.43 AA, 7.56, 9.01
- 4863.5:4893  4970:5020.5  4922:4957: -2.74 AA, 7.64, 8.91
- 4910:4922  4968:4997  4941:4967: -1.53 AA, 8.79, 8.75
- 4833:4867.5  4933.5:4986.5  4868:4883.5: 0.39 AA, 7.92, 9.27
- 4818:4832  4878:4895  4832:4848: -0.06 AA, 8.16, 7.17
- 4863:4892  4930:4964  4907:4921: 0.31 AA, 7.66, 9.23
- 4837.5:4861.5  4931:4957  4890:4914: 5.54 AA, 8.12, 9.1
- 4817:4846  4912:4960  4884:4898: 2.78 AA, 8.06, 9.01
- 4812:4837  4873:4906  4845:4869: -1.30 AA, 7.93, 7.04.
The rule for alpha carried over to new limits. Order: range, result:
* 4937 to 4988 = 7.767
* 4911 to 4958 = 7.359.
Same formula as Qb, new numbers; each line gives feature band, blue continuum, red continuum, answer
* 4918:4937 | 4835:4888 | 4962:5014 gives -0.97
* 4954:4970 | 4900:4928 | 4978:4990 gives -2.09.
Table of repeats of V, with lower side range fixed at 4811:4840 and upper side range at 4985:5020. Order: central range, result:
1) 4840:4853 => -0.01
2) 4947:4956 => -0.07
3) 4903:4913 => 0.22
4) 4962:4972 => -0.14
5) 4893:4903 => 0.31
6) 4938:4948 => -0.07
